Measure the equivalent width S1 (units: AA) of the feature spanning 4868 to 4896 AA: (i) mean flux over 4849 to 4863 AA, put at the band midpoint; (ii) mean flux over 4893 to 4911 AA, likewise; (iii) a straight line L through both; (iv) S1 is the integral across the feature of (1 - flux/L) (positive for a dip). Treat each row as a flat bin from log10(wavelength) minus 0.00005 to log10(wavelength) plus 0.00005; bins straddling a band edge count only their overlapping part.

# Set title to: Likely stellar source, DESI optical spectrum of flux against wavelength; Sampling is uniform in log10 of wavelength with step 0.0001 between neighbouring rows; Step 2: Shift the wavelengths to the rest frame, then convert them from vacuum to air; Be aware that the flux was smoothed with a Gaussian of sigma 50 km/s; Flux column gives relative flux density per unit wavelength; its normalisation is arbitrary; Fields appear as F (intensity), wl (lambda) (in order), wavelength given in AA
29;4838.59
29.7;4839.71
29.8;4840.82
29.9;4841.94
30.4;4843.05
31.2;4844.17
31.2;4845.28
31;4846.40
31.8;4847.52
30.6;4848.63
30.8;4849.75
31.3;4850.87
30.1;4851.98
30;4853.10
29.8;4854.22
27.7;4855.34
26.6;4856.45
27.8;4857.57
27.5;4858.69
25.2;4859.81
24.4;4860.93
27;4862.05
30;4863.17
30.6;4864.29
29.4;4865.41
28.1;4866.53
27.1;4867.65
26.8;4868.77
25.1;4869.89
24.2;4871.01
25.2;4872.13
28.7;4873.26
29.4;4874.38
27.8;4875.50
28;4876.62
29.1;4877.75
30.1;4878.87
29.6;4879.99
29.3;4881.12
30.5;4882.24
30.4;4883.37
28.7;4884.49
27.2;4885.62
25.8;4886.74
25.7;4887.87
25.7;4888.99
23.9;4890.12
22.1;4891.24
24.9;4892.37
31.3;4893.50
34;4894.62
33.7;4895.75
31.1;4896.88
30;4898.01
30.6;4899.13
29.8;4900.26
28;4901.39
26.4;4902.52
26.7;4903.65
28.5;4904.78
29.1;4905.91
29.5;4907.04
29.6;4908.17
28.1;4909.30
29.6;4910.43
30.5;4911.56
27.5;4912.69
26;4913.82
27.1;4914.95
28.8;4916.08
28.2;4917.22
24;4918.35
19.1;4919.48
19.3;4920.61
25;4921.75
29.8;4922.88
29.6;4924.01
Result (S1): 1.23 AA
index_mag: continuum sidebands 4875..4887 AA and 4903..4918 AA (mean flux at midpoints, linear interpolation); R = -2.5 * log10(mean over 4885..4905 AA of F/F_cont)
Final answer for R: 0.02 mag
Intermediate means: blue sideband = 28.9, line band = 28.1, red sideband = 28.3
